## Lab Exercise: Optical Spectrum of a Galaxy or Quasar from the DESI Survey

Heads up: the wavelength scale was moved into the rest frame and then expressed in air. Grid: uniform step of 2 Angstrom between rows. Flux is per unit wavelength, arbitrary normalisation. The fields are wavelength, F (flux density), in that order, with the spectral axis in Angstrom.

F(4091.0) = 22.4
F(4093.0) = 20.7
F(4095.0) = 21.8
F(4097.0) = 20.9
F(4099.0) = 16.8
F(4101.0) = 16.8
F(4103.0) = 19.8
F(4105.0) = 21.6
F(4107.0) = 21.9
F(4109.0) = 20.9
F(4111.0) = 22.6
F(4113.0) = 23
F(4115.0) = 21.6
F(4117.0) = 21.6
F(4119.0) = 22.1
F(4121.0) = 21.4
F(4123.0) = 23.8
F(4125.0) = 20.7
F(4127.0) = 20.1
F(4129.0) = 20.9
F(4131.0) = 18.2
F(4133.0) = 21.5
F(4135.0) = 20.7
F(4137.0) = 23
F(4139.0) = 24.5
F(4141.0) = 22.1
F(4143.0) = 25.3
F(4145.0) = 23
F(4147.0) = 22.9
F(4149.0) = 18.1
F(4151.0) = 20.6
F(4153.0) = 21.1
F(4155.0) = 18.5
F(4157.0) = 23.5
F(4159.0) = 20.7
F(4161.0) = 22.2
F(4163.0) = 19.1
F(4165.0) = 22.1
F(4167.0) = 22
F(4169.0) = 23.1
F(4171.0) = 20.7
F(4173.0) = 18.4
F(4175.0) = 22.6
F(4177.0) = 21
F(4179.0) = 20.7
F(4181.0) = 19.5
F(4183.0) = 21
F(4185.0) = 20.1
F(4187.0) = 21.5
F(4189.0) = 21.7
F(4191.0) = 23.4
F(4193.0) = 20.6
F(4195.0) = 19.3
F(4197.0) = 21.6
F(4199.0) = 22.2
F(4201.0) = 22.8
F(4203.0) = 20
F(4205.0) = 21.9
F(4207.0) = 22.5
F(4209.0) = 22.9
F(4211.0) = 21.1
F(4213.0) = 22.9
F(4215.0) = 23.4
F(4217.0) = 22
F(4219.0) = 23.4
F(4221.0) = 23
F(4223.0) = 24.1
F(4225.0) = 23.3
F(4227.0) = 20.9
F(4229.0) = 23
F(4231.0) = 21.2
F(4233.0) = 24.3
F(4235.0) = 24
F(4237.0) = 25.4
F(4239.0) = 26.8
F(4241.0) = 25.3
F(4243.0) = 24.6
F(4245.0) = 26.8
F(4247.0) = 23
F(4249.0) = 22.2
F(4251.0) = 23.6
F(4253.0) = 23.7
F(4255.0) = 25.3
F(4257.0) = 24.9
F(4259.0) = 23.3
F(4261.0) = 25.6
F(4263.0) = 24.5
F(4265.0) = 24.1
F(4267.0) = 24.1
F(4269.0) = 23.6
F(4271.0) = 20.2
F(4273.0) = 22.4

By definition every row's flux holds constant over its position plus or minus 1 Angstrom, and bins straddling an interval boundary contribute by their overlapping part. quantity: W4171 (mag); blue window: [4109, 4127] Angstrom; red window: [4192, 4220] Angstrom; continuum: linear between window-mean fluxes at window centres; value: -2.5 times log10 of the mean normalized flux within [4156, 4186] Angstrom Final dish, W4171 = 0.04 mag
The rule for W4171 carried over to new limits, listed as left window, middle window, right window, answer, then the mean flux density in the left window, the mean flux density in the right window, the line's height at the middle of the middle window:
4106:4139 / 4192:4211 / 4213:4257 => 0.079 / 21.6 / 23.8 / 23.1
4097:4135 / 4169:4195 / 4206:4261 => 0.073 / 20.8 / 23.6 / 22.4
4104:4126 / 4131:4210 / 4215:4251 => 0.064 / 21.9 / 23.7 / 22.8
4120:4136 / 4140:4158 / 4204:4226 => -0.016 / 20.9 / 22.8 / 21.4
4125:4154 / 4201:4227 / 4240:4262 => 0.045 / 21.5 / 24.4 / 23.4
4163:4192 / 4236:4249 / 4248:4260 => -0.074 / 21.2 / 23.8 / 23.4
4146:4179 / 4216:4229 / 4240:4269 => 0.018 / 21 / 24.3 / 23.2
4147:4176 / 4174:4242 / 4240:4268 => 0.017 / 21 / 24.4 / 22.7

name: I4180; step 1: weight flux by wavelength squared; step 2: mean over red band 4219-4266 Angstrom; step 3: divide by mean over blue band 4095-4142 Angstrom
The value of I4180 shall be 1.20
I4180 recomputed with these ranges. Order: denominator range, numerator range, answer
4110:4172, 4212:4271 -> 1.15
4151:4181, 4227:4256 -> 1.19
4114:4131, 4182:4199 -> 1.03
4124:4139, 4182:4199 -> 1.04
